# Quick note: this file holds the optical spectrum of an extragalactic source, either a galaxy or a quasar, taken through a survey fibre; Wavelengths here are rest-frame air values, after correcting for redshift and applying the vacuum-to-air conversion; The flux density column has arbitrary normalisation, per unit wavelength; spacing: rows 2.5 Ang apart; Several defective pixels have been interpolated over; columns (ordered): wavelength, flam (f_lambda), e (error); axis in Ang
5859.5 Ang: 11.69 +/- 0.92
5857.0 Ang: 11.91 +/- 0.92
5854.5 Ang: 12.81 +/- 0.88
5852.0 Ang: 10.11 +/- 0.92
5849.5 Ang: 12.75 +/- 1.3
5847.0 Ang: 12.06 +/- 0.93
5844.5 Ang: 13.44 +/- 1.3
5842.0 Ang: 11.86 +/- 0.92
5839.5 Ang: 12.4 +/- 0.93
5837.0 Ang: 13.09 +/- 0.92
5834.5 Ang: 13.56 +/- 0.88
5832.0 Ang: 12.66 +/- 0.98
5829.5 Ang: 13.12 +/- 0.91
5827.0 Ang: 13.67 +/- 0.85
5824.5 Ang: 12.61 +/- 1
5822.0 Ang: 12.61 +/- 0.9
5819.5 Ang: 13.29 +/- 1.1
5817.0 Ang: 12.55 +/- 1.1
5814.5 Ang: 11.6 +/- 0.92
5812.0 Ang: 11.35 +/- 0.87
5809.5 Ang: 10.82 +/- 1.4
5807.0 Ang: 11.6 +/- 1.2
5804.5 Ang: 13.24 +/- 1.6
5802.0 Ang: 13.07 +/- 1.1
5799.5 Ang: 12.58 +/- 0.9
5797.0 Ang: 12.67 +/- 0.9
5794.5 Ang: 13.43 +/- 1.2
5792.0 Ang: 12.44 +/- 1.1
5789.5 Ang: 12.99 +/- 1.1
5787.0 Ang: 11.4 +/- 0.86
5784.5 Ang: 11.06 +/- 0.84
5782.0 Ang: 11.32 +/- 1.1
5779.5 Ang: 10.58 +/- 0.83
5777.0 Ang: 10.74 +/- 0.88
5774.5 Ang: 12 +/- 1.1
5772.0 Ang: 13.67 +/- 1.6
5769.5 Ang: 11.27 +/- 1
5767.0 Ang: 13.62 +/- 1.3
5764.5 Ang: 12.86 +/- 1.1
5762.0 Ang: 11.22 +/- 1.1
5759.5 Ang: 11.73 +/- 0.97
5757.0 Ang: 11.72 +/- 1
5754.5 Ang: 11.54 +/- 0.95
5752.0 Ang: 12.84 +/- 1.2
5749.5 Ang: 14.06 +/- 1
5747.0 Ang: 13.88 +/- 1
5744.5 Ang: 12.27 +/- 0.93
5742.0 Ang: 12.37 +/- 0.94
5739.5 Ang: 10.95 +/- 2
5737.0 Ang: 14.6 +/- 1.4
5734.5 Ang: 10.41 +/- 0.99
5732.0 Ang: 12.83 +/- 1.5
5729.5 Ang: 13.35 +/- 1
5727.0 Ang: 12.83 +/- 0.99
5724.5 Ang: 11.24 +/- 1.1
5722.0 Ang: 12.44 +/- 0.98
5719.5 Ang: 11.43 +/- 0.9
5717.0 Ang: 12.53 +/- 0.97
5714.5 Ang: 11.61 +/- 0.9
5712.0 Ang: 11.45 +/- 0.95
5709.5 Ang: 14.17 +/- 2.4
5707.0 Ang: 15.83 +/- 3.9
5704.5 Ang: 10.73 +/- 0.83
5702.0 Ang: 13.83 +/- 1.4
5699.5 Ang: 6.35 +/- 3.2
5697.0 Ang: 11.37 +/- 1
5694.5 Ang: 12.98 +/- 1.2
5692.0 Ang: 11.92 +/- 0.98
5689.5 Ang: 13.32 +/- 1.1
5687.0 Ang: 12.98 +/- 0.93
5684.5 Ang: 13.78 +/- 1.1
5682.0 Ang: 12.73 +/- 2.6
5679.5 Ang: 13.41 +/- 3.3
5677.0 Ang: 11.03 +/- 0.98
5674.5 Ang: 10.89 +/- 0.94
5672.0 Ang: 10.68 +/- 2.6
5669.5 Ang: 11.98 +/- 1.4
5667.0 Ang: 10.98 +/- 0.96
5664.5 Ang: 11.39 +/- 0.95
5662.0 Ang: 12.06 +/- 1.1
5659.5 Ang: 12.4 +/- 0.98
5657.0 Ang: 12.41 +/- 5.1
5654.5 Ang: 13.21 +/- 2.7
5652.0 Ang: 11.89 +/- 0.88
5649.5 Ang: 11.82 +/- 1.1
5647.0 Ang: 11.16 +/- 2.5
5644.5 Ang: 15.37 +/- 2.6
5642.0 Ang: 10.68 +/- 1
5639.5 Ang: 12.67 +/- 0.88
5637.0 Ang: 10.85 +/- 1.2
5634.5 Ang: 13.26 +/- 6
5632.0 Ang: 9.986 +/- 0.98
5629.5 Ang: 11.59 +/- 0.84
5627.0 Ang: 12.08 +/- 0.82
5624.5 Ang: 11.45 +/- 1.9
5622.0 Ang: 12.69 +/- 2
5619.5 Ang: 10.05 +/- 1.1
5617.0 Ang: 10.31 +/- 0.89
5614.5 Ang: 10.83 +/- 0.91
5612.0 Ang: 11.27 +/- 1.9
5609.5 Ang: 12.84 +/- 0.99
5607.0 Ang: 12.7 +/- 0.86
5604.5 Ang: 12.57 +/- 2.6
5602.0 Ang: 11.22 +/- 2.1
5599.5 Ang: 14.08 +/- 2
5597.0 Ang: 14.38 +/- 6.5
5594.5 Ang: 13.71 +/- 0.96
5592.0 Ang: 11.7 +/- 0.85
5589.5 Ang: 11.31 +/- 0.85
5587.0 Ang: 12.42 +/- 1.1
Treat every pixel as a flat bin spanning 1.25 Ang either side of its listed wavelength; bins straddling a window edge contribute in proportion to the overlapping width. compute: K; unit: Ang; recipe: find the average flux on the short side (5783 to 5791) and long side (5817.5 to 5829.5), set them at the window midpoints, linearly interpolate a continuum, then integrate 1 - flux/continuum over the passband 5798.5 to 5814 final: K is 0.5 Ang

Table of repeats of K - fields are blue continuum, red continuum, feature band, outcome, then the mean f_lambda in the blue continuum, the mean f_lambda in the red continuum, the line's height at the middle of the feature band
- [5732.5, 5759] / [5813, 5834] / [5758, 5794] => 1.8 Ang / 12.5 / 12.8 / 12.6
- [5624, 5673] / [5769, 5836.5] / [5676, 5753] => -2.3 Ang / 11.9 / 12.3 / 12.1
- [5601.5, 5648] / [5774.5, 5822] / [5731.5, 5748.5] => -0.7 Ang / 11.8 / 12.1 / 12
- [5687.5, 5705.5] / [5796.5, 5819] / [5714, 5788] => -1.8 Ang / 11.6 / 12.2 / 11.9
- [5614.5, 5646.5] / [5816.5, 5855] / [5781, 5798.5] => 0.3 Ang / 11.7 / 12.7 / 12.4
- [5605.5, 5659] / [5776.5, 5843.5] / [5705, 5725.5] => -0.8 Ang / 11.9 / 12.3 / 12.1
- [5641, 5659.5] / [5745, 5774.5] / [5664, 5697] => 0.8 Ang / 12.4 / 12.6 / 12.4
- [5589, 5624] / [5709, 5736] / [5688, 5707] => 0.6 Ang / 12.1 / 12.2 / 12.2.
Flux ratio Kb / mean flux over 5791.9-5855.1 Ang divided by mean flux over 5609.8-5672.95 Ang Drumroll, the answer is 1.07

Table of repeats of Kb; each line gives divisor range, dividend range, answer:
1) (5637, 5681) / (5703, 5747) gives 1.04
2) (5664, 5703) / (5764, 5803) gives 1.03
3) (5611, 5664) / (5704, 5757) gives 1.06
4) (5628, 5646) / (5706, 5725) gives 1.05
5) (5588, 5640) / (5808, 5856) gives 1.04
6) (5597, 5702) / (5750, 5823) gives 1.02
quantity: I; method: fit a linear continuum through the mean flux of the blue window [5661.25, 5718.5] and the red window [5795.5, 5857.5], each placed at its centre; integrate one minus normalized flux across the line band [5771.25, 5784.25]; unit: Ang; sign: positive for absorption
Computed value 0.83 Ang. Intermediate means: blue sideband 12.1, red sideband 12.5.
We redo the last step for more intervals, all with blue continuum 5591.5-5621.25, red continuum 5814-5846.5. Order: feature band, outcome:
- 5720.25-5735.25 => 0.4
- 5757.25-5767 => 0.4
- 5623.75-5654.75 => 0.7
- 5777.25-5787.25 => 1.3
